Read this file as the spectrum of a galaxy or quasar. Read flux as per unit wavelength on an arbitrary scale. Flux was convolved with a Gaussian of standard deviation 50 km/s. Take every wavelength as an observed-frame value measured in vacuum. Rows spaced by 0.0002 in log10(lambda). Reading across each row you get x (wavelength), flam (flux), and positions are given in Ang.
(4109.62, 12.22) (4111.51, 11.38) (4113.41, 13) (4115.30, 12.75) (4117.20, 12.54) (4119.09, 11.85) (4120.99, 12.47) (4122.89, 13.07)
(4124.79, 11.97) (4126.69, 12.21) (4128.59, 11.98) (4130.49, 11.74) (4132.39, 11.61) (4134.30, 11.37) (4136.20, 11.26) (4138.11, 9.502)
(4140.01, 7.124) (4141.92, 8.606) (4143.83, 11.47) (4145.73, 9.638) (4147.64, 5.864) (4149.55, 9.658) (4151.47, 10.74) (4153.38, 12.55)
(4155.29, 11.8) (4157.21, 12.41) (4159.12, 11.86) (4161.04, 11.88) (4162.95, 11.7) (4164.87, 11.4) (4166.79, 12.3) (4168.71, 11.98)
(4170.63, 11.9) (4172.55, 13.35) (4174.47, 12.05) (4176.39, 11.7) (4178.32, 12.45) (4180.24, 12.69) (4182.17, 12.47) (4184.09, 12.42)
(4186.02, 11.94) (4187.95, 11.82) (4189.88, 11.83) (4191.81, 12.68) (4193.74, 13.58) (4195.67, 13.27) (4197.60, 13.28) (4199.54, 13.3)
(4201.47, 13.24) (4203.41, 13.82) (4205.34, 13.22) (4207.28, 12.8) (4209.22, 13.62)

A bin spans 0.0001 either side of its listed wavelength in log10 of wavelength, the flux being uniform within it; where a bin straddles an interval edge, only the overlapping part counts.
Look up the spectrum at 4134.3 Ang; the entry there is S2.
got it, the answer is 11.37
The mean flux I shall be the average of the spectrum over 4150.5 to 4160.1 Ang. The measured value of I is 11.9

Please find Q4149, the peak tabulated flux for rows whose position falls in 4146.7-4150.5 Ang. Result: 9.658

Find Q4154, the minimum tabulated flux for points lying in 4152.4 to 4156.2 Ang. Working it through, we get 11.8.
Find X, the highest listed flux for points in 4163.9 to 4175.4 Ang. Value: 13.35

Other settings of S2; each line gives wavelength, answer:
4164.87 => 11.4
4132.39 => 11.61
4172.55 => 13.35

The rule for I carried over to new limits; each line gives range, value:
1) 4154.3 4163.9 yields 11.9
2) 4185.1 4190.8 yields 11.9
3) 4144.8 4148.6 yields 7.74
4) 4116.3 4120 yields 12.2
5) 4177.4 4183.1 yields 12.5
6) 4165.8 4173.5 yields 12.4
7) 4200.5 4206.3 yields 13.4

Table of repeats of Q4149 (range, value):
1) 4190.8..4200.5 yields 13.58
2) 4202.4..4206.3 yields 13.82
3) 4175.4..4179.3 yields 12.45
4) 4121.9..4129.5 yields 13.07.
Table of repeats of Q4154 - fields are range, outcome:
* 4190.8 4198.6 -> 12.68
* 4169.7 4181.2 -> 11.7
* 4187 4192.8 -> 11.82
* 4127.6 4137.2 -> 11.26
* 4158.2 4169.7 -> 11.4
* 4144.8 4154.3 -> 5.864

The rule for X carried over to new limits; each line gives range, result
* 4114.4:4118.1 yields 12.75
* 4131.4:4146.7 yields 11.61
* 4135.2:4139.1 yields 11.26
